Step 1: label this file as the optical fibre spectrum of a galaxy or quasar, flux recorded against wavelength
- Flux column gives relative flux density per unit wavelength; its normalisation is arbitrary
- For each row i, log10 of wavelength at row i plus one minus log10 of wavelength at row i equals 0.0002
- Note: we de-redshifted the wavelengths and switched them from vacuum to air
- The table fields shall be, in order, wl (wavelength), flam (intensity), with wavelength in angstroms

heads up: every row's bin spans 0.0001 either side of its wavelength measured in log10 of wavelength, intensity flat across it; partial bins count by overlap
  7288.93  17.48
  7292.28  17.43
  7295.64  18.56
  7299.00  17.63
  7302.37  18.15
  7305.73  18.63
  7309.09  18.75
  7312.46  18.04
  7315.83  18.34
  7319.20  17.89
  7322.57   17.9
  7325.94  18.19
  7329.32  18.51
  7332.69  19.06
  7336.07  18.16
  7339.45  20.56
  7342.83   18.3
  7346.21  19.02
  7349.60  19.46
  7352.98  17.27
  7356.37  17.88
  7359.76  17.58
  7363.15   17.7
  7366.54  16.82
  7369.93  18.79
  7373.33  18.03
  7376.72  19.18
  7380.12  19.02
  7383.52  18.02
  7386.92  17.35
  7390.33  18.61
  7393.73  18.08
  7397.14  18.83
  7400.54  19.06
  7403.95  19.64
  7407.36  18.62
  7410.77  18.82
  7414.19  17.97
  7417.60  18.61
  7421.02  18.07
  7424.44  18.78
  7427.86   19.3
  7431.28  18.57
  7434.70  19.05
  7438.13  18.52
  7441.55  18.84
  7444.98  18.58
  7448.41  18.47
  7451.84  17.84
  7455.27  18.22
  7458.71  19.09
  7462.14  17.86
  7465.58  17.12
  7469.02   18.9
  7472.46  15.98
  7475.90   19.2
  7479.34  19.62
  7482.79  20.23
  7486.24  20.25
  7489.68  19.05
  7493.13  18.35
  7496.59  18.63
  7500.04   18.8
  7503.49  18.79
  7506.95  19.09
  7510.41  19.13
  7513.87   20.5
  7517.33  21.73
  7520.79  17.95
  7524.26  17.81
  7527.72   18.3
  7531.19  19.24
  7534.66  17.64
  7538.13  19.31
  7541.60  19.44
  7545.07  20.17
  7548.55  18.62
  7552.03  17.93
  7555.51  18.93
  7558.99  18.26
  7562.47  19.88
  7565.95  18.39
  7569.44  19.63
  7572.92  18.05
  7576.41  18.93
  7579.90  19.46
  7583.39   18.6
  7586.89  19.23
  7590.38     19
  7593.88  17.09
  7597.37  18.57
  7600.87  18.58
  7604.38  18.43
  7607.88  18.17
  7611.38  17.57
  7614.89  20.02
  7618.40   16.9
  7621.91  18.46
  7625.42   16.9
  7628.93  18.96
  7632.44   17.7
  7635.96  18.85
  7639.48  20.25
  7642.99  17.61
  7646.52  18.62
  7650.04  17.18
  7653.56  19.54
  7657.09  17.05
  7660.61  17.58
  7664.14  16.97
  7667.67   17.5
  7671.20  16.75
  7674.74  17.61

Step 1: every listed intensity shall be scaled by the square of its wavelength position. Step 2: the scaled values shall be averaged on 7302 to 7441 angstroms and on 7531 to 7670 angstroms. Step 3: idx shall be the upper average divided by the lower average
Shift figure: 1.1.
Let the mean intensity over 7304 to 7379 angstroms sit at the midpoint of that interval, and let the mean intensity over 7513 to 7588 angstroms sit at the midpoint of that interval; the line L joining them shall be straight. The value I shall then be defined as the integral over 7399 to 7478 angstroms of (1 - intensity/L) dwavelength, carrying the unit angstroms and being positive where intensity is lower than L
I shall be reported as 0.71 angstroms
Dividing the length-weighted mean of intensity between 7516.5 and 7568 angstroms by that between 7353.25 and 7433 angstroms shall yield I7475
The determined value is 1.0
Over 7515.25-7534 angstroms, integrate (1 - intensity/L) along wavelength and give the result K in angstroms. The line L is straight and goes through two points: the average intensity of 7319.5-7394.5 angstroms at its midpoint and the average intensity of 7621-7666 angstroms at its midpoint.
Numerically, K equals -0.8 angstroms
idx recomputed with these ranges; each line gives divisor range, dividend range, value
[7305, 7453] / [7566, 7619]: 1.06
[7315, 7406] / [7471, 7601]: 1.08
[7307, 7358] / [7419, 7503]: 1.04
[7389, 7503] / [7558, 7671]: 1.03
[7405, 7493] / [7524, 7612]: 1.04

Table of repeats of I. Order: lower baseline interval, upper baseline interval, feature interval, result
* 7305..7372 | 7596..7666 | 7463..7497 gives -0.84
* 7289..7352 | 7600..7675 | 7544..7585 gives -1.67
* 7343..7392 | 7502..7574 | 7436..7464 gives 0.23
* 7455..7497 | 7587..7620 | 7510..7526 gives -0.77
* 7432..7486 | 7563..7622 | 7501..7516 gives -0.69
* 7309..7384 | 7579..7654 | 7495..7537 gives -1.33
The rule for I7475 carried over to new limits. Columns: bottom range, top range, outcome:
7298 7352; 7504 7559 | 1.03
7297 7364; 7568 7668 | 1.00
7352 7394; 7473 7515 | 1.06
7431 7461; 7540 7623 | 1.01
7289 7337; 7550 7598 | 1.03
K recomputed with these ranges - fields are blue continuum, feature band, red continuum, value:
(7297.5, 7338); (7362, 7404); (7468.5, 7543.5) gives 0.4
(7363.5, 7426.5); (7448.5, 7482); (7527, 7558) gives 0.7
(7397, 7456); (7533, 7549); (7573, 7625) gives -0.5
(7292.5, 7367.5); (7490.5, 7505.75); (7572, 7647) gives -0.2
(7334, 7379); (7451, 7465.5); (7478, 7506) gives 0.6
